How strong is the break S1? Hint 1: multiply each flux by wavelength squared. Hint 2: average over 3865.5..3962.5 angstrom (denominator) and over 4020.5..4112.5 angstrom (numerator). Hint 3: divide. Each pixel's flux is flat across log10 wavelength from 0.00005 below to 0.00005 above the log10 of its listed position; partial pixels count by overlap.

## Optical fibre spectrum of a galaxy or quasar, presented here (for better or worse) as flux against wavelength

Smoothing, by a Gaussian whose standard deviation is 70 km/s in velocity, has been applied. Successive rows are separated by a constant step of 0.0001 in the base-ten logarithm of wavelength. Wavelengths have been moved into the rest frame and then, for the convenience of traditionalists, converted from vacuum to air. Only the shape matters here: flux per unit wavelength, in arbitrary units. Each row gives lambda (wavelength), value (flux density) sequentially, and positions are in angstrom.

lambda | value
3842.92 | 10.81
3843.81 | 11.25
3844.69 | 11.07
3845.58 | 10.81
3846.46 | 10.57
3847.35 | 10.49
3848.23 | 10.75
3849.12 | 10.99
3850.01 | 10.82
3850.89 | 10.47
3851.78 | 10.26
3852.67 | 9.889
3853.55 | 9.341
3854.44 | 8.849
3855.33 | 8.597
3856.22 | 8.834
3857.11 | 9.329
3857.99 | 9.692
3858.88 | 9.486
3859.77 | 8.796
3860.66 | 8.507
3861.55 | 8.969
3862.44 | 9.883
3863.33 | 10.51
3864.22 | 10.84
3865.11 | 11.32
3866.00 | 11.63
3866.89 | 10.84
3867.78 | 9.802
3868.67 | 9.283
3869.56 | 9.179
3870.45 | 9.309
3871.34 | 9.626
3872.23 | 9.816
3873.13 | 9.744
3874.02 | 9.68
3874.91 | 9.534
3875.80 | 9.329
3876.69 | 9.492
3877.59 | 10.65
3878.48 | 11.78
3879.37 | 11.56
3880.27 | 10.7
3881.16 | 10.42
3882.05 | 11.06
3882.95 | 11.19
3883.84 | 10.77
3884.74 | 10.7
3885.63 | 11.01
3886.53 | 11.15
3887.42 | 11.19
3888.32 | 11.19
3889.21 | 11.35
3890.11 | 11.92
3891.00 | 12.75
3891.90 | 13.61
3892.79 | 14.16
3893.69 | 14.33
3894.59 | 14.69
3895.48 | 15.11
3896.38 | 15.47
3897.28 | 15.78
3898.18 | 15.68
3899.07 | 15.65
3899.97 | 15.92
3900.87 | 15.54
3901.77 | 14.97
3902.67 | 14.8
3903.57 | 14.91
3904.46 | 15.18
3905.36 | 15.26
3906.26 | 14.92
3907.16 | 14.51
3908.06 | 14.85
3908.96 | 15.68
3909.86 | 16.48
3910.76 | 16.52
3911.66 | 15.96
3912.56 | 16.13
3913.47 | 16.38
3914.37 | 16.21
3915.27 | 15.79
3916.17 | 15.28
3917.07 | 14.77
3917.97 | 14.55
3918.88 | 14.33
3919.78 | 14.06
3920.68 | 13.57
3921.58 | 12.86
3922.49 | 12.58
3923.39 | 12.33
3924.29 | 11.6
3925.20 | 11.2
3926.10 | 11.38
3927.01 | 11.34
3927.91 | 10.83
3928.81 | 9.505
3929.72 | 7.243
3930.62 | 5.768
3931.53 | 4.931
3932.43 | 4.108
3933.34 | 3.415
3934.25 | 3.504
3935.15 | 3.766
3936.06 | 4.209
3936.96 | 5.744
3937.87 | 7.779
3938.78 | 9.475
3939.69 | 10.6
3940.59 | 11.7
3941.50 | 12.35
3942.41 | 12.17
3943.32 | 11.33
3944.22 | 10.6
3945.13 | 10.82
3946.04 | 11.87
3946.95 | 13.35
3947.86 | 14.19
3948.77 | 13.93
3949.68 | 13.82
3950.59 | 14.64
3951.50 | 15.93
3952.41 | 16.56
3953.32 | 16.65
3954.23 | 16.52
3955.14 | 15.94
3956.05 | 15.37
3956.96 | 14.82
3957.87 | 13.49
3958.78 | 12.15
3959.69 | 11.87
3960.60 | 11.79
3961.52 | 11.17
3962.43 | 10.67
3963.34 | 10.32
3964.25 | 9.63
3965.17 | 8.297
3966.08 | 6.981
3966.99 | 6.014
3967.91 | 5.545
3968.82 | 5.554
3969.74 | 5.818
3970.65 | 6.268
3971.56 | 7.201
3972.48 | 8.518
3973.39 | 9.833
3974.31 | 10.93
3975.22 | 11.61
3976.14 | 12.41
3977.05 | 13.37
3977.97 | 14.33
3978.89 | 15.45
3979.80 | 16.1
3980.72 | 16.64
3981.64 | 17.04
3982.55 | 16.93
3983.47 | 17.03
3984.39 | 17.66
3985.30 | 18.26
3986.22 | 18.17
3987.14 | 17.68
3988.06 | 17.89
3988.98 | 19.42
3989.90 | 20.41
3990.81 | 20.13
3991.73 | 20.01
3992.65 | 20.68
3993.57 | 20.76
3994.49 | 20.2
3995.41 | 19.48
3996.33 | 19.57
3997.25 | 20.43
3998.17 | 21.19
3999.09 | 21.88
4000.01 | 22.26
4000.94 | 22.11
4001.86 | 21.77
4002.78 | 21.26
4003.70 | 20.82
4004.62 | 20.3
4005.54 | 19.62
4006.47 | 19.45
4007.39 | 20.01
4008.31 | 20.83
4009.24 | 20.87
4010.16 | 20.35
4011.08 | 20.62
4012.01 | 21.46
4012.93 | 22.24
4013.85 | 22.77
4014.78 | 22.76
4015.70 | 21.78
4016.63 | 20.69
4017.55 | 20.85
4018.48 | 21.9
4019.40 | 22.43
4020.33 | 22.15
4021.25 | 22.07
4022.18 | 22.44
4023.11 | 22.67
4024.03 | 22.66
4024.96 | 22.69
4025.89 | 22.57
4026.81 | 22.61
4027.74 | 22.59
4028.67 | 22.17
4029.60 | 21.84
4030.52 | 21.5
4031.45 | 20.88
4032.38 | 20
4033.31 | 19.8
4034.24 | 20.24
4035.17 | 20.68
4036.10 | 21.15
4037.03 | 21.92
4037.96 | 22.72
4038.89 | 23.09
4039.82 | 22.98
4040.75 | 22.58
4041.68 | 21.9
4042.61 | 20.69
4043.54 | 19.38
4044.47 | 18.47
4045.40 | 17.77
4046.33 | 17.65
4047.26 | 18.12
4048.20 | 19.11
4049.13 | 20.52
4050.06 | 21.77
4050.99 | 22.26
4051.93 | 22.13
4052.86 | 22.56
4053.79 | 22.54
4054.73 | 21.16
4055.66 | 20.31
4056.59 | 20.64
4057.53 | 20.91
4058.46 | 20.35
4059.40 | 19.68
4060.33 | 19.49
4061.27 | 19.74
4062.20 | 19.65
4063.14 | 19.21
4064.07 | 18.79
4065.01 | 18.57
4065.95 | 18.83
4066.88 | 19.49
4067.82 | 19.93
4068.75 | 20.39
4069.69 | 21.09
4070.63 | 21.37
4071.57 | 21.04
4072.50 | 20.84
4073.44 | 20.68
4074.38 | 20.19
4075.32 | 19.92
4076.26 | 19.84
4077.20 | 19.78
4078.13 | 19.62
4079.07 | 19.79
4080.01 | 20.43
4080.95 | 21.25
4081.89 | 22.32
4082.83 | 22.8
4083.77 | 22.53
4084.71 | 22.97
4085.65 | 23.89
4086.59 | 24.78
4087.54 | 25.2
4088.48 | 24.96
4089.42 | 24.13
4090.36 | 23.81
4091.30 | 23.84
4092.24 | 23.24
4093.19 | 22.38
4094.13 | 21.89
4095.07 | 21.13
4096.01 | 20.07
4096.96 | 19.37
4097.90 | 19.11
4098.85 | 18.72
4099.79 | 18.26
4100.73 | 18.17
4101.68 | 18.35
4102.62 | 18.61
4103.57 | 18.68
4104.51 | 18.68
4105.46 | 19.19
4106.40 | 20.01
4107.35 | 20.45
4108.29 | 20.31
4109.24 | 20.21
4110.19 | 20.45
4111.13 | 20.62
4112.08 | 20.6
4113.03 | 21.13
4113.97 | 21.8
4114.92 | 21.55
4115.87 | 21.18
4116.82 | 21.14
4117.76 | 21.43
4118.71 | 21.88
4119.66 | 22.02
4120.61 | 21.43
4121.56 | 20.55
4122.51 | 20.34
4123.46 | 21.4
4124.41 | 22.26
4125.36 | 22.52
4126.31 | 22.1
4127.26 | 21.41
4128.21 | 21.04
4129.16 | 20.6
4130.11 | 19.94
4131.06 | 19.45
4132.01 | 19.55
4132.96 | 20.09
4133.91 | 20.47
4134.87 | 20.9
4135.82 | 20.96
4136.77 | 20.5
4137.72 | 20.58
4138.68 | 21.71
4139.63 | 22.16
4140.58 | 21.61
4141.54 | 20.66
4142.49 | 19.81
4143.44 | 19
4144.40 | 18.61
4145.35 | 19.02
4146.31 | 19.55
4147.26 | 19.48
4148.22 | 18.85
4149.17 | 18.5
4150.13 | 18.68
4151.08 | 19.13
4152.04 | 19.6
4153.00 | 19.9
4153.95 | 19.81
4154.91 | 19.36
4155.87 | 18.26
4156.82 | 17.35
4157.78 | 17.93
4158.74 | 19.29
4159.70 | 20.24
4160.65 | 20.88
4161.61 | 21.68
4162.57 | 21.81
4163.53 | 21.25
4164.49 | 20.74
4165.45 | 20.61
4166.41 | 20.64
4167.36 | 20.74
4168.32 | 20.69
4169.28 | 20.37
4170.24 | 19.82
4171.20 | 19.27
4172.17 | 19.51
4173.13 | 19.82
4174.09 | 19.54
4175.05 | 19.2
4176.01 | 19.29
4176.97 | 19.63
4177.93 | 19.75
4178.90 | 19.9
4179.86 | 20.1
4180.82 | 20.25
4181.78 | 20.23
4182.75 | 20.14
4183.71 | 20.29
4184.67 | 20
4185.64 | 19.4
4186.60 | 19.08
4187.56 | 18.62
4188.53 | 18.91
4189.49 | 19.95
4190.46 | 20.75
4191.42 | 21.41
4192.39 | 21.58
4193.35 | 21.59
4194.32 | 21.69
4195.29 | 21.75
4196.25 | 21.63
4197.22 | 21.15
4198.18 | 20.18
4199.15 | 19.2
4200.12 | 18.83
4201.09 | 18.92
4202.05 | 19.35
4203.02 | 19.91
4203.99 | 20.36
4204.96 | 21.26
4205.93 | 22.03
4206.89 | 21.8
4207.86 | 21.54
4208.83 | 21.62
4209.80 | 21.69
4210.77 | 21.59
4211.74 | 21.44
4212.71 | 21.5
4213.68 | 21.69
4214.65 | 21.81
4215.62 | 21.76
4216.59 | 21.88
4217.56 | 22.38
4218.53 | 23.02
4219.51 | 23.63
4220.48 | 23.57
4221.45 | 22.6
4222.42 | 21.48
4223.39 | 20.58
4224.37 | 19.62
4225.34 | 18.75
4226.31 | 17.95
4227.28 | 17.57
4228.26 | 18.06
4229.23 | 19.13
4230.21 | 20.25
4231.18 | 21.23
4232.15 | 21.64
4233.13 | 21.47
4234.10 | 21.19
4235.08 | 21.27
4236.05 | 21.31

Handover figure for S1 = 1.9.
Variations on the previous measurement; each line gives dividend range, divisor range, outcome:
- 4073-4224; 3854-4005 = 1.78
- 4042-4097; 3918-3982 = 2.03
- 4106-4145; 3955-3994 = 1.66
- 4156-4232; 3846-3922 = 1.95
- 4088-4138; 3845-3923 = 1.91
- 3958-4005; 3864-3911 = 1.27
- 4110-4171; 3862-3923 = 1.79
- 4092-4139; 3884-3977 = 1.88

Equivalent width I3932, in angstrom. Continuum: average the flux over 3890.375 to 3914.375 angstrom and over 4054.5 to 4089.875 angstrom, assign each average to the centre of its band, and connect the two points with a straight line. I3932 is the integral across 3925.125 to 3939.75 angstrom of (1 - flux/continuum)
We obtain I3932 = 8.2 angstrom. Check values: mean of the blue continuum 15.2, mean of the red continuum 21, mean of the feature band 7.15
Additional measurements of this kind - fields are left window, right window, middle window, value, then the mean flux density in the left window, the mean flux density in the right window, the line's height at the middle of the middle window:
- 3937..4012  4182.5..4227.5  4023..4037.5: -4.6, 15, 20.8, 16.4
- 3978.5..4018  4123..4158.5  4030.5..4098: -3.5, 19.9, 20.1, 20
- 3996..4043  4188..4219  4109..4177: 2.8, 21.5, 21.1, 21.2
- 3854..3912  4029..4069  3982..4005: -2.8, 12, 20.5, 17.7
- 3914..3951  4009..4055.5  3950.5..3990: 4.6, 10.8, 21.4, 14.8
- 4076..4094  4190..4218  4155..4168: 0.9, 22.5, 21.1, 21.6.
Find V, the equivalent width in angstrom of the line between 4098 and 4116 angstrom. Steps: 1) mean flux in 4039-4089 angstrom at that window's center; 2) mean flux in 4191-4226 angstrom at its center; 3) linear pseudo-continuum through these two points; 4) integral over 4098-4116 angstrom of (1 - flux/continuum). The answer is 1.0 angstrom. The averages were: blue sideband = 20.8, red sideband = 21.2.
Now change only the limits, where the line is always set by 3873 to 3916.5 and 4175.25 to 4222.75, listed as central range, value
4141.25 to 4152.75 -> 0.2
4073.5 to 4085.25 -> -2.0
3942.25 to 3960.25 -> 1.2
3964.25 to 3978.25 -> 6.0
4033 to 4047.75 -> -3.1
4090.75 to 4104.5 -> -1.3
